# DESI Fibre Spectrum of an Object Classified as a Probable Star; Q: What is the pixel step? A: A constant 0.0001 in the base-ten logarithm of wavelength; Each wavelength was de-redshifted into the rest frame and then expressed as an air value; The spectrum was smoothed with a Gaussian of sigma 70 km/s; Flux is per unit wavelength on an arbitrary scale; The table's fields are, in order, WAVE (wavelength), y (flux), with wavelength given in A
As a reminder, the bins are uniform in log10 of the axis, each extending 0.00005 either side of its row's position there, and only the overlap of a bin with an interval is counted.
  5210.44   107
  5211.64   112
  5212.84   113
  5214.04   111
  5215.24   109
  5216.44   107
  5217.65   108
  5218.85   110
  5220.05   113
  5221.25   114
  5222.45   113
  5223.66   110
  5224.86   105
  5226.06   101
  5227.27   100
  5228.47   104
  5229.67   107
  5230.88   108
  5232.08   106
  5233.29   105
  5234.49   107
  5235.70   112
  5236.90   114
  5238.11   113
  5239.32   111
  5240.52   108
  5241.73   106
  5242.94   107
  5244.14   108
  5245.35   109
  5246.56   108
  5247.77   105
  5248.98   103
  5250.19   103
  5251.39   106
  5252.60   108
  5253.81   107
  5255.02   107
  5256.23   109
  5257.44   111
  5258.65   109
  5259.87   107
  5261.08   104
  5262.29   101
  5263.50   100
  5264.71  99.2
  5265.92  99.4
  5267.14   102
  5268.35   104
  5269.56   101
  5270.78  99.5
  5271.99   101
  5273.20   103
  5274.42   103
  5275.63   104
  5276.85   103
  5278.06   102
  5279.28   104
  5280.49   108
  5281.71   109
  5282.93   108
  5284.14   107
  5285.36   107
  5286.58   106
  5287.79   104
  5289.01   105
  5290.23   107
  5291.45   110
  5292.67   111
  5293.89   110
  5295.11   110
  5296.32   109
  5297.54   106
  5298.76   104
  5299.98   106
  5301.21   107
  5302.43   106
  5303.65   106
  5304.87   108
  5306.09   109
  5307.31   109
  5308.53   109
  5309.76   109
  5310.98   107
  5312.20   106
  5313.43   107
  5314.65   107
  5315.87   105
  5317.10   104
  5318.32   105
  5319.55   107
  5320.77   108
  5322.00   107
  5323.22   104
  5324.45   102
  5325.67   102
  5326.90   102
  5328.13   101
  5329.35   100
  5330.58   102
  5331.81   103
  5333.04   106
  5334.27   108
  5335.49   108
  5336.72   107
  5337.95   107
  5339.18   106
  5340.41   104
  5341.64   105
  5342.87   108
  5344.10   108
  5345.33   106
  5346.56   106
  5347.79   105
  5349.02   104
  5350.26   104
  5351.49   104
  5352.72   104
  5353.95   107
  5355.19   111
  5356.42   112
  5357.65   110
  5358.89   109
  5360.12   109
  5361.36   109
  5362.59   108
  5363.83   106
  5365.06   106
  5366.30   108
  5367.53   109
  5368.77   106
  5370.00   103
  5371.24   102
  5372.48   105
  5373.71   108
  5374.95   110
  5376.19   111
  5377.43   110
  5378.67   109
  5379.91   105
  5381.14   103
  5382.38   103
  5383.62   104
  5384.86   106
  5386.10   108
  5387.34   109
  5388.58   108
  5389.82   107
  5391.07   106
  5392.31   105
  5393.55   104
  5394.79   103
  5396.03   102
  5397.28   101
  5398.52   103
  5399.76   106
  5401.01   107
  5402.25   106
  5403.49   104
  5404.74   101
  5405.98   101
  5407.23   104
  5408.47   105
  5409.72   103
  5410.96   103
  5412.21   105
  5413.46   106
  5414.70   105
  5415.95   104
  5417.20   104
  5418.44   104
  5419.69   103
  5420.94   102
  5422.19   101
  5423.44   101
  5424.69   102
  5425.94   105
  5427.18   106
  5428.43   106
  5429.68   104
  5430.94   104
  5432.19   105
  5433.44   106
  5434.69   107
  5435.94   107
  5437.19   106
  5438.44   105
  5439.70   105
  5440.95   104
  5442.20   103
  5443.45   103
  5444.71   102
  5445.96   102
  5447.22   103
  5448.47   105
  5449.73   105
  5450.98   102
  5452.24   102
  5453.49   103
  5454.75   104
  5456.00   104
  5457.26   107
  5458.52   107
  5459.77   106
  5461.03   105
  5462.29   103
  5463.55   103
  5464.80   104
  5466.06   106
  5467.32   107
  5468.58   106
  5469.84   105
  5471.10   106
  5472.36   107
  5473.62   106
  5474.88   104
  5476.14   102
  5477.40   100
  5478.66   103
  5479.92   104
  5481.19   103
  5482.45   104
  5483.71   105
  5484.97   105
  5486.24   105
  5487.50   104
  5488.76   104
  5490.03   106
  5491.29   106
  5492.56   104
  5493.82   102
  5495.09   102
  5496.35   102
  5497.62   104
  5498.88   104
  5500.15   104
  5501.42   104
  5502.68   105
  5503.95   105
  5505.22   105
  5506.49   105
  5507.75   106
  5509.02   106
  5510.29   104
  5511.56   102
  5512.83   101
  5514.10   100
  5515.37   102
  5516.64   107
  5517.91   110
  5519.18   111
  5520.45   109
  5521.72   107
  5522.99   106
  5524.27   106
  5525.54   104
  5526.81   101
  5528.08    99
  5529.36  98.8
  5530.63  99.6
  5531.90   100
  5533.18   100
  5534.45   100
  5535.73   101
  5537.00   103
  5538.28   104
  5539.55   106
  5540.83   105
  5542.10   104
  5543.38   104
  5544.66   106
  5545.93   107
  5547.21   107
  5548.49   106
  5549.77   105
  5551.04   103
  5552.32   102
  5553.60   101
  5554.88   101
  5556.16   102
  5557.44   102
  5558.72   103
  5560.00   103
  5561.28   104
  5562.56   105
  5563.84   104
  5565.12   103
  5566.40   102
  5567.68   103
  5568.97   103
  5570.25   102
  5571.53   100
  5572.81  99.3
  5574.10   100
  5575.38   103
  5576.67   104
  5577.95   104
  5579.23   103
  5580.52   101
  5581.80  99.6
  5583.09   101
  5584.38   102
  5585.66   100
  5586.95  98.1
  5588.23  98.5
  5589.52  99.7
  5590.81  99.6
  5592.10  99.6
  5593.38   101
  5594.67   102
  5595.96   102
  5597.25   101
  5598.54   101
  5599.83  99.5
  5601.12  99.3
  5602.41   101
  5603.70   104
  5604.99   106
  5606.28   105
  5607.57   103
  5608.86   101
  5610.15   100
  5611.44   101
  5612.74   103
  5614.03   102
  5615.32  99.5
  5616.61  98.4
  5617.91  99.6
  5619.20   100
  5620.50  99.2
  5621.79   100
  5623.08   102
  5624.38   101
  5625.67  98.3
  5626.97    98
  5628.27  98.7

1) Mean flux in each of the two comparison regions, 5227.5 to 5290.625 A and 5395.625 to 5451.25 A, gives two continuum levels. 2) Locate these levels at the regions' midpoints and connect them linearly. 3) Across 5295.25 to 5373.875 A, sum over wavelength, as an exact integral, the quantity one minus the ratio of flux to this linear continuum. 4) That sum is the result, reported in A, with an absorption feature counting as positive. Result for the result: -0.95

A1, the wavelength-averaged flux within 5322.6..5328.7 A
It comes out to 102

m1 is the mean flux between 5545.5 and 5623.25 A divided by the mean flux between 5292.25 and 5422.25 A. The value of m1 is 1.0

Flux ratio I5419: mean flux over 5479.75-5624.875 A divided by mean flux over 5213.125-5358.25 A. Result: 1.0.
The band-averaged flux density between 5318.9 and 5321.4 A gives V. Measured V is 107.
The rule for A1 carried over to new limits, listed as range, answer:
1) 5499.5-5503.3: 104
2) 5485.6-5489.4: 104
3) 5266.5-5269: 103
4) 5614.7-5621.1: 99.3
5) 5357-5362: 109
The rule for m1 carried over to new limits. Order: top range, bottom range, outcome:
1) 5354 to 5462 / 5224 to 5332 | 0.99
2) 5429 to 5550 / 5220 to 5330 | 0.98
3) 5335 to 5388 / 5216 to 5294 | 1.00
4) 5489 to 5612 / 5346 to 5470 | 0.98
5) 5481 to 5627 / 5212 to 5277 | 0.96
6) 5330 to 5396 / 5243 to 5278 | 1.02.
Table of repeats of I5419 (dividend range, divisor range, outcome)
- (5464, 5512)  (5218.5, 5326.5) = 0.98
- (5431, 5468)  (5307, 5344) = 0.99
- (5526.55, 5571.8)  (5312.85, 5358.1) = 0.97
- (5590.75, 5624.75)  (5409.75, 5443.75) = 0.97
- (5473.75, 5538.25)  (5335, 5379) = 0.97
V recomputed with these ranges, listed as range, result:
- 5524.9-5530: 101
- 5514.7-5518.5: 106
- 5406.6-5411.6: 104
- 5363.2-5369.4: 107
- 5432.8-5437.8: 107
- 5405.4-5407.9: 103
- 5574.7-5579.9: 103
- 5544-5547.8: 107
